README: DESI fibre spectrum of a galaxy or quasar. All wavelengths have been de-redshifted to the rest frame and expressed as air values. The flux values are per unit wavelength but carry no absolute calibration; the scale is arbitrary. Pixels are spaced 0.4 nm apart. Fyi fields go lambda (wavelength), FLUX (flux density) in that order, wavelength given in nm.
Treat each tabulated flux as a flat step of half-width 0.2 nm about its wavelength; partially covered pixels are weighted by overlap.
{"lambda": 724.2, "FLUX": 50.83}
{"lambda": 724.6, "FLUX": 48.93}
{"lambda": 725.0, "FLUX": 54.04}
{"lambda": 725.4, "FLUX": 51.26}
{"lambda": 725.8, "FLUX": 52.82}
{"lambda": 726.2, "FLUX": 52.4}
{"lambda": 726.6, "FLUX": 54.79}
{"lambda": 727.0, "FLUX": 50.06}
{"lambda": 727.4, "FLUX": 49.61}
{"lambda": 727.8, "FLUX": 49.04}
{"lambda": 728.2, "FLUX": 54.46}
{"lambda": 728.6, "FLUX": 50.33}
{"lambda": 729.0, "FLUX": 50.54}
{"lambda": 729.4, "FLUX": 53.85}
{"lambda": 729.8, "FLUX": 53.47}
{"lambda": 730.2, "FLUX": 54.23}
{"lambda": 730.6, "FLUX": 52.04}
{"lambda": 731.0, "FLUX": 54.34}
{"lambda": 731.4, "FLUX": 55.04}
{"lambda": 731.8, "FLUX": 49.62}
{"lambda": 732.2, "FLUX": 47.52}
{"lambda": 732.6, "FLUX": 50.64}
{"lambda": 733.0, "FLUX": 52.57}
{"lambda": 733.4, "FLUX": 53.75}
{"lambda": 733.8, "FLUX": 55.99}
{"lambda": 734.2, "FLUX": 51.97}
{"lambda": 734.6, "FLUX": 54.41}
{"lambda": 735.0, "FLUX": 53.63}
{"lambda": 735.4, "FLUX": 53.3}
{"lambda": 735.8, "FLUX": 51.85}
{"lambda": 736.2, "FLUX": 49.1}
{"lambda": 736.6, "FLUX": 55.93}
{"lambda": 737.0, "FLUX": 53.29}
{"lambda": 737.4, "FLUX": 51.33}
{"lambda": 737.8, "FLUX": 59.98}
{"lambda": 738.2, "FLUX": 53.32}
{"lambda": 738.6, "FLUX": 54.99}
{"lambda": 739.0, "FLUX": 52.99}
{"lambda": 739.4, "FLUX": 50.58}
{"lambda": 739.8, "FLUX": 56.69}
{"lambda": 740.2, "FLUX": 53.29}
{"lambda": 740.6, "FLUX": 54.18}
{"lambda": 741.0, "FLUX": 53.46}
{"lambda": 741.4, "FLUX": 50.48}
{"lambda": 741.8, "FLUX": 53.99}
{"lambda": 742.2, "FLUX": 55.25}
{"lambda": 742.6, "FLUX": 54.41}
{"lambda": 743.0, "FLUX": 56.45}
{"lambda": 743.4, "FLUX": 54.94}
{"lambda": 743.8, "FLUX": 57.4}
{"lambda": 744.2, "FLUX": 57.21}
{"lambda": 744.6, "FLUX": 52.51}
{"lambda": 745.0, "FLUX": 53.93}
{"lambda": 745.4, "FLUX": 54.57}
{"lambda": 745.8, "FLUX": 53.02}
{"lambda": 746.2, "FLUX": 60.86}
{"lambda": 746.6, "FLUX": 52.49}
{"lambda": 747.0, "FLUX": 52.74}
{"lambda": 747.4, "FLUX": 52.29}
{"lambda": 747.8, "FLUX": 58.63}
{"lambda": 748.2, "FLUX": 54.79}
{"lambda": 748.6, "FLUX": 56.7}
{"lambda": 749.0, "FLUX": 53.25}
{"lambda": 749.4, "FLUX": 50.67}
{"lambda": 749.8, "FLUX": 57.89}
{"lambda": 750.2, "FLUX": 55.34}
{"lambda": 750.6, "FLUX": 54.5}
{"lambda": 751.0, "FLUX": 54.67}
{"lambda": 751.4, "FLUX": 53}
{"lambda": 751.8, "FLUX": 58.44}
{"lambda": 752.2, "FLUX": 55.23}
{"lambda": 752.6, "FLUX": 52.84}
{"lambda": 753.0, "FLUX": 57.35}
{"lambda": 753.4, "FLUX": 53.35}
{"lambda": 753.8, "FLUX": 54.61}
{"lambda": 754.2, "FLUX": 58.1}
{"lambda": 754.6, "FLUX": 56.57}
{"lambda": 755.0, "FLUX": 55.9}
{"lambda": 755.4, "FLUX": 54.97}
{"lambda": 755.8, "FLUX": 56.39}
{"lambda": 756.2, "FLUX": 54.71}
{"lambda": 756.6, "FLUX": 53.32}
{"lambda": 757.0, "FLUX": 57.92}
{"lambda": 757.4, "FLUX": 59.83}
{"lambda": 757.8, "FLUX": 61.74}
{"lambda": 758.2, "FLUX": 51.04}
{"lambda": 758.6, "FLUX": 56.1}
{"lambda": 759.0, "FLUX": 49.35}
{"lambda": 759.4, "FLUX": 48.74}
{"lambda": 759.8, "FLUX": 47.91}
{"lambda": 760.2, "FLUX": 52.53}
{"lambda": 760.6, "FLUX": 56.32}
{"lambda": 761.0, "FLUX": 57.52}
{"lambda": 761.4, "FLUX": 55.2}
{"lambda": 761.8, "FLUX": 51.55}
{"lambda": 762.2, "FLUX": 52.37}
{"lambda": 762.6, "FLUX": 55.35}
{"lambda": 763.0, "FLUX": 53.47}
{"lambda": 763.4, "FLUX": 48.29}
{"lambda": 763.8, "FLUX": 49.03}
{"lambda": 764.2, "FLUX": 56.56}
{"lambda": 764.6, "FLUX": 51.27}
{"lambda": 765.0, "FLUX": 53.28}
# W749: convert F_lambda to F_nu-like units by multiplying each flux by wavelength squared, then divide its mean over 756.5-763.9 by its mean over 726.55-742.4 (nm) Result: 1.09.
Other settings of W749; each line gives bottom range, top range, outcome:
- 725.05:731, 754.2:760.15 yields 1.13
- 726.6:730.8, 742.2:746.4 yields 1.12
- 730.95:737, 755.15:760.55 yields 1.10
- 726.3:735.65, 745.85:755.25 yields 1.11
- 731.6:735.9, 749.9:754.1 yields 1.11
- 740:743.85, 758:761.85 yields 1.02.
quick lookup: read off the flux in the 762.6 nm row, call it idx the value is 55.35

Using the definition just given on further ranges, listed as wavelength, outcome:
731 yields 54.34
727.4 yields 49.61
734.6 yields 54.41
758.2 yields 51.04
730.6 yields 52.04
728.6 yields 50.33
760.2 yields 52.53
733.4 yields 53.75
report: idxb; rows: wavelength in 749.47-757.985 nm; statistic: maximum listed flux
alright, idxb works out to 61.74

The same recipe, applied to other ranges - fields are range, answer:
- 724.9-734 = 55.99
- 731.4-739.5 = 59.98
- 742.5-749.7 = 60.86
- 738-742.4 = 56.69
